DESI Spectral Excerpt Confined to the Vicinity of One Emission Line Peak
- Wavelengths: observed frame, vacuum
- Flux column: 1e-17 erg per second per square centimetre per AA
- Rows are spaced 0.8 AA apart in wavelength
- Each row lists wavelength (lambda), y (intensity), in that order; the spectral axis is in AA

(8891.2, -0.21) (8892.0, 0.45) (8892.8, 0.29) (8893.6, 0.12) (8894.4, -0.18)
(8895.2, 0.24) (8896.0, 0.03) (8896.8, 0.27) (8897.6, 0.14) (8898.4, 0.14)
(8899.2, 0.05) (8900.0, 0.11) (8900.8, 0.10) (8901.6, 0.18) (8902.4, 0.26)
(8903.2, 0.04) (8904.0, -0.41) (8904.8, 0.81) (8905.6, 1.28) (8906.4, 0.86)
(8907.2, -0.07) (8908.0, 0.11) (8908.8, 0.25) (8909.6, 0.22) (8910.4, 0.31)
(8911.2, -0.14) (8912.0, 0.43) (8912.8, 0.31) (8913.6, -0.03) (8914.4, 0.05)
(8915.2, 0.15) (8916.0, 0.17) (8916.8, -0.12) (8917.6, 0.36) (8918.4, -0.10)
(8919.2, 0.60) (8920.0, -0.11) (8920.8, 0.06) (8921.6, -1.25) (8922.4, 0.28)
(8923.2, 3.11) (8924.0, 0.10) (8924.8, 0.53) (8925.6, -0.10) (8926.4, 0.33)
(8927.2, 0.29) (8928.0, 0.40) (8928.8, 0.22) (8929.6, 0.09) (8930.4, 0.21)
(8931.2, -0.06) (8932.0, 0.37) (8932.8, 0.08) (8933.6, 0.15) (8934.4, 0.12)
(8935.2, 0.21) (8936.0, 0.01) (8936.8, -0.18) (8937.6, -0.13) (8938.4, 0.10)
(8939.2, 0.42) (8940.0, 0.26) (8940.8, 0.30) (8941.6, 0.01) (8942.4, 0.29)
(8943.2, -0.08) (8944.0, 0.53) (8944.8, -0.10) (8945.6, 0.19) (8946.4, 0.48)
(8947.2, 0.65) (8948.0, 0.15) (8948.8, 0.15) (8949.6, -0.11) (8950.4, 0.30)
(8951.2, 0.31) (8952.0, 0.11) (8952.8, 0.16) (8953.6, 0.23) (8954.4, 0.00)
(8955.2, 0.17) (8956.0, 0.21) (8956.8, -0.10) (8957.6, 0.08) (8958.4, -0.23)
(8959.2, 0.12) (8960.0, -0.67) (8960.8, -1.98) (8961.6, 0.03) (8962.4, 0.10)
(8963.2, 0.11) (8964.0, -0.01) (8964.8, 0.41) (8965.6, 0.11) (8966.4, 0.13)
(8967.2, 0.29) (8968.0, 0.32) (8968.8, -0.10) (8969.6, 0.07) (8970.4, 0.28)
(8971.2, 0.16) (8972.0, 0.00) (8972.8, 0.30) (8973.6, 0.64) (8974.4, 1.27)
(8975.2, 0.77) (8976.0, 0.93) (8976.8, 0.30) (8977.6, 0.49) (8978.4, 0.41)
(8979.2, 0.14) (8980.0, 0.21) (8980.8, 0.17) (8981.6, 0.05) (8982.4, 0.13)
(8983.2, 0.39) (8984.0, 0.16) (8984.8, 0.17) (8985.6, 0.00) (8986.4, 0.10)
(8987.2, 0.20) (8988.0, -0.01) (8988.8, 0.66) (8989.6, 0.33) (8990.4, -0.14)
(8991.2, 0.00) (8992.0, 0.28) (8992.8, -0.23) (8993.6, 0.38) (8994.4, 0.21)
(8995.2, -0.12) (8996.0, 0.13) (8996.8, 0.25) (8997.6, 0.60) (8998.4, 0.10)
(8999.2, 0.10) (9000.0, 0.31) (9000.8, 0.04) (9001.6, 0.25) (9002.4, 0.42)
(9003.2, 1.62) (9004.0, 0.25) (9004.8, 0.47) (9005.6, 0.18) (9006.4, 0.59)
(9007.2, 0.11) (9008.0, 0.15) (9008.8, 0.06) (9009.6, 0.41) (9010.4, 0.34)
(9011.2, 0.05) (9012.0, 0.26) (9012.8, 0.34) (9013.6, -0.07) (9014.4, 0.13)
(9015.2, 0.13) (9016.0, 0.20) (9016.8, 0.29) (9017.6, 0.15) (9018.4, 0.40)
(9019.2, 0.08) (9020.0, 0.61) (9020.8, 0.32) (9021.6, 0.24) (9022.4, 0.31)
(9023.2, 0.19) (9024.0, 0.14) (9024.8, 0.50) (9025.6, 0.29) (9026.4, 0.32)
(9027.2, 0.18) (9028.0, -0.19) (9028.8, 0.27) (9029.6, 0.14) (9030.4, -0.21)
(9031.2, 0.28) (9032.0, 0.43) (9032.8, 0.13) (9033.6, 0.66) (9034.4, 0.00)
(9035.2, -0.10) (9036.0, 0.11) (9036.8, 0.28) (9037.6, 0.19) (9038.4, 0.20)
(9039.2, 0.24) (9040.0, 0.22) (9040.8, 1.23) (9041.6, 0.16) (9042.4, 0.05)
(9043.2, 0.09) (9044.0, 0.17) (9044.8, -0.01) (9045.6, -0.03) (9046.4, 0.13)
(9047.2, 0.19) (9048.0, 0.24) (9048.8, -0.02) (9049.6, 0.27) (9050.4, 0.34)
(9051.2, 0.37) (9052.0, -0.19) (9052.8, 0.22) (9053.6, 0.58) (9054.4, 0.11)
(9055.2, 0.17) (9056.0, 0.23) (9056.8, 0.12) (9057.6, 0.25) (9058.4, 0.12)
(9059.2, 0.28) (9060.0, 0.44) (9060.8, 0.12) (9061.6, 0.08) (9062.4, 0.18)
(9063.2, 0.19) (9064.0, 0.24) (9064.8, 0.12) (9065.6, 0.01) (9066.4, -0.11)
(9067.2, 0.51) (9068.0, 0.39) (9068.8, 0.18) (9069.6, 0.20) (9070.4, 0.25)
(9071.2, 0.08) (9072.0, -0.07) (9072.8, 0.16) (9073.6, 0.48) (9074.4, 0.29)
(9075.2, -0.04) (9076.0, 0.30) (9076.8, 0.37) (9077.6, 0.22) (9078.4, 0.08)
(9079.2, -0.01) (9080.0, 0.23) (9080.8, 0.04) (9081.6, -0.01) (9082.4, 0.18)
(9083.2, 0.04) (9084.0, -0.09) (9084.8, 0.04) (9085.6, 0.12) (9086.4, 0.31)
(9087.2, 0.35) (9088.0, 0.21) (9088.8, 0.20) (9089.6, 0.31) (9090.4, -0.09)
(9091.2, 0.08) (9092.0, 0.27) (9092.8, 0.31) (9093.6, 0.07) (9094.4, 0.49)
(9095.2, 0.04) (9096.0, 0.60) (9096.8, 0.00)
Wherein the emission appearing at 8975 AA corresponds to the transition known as Hgamma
